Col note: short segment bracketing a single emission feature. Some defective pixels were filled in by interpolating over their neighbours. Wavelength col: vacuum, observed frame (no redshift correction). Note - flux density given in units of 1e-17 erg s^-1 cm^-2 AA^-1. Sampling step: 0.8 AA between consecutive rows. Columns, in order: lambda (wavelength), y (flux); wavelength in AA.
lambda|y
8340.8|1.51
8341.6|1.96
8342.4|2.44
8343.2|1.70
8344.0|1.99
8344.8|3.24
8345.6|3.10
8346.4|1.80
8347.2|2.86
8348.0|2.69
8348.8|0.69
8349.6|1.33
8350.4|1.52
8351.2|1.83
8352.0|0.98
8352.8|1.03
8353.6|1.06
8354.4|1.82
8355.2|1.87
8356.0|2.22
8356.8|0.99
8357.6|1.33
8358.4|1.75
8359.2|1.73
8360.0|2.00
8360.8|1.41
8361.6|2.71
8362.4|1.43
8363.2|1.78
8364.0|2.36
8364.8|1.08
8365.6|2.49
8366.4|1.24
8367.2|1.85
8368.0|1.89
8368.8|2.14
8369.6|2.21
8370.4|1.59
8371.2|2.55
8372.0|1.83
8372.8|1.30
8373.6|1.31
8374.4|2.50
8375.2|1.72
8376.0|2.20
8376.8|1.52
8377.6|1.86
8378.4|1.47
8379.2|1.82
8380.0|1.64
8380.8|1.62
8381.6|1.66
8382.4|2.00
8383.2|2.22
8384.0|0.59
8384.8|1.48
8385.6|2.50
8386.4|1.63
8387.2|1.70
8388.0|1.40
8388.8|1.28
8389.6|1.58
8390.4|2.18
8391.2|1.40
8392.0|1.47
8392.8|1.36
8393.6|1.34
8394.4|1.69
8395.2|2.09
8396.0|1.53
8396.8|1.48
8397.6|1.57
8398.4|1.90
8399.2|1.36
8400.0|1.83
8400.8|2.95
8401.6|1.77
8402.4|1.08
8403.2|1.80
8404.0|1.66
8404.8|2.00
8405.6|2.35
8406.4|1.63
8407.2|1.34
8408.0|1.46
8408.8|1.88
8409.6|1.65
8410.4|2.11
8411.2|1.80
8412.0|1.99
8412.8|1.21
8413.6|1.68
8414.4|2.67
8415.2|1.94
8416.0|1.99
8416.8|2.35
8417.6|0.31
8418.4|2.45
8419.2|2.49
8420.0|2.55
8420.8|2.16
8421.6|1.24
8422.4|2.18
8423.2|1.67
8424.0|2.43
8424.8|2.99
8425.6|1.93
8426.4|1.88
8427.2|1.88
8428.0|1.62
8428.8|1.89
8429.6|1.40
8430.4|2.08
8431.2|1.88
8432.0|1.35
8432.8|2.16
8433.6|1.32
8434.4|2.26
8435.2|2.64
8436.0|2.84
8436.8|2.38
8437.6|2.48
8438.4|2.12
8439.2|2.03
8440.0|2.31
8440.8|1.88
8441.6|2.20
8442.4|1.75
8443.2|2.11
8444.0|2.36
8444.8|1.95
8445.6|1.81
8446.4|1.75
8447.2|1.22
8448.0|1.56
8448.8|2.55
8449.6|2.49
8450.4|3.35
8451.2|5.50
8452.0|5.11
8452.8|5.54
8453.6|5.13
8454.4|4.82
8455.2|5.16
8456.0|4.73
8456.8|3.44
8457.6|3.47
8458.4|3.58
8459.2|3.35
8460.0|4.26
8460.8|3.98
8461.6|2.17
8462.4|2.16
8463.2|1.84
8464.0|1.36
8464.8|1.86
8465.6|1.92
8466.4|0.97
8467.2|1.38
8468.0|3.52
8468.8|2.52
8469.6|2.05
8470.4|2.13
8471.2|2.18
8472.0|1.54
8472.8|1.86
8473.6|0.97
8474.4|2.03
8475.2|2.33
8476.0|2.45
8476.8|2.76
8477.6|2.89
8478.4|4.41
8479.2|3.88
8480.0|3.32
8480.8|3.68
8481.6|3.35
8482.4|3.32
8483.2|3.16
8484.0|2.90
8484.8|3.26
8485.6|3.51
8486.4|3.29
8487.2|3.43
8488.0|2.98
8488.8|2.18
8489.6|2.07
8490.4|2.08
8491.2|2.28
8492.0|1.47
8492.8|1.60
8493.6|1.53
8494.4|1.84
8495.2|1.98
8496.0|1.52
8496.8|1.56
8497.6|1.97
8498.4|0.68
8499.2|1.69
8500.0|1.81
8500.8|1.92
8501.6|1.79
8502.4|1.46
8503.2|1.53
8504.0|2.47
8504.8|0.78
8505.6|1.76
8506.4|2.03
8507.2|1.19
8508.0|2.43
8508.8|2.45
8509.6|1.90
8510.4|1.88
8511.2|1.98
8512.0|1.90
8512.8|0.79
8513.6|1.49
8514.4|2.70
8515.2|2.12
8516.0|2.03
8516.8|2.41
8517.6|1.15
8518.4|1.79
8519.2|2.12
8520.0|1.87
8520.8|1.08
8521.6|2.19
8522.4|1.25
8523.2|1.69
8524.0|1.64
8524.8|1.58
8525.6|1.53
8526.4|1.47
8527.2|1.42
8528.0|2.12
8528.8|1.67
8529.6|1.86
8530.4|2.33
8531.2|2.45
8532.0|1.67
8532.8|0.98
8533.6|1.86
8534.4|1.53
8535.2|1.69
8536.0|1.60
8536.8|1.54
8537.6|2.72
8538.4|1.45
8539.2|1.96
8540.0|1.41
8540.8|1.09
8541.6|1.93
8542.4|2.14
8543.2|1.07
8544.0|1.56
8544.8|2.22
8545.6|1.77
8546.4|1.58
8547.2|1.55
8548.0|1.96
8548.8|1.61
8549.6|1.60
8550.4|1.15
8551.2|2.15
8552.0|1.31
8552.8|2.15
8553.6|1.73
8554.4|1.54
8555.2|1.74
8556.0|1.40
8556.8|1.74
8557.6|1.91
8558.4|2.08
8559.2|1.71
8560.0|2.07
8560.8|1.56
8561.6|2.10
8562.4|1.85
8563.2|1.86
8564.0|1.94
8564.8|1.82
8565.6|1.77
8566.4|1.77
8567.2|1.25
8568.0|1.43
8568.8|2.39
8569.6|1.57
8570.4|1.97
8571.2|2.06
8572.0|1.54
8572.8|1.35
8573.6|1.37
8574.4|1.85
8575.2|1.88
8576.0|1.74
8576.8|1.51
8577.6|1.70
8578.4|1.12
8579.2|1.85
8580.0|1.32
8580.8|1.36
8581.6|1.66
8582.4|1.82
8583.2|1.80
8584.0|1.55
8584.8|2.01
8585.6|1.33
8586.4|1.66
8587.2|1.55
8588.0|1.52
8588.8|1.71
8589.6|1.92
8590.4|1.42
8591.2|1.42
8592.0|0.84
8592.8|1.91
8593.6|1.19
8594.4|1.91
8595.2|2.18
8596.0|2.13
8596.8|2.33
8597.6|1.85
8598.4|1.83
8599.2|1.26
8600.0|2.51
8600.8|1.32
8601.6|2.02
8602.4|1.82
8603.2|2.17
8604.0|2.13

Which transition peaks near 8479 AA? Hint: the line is [N II]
